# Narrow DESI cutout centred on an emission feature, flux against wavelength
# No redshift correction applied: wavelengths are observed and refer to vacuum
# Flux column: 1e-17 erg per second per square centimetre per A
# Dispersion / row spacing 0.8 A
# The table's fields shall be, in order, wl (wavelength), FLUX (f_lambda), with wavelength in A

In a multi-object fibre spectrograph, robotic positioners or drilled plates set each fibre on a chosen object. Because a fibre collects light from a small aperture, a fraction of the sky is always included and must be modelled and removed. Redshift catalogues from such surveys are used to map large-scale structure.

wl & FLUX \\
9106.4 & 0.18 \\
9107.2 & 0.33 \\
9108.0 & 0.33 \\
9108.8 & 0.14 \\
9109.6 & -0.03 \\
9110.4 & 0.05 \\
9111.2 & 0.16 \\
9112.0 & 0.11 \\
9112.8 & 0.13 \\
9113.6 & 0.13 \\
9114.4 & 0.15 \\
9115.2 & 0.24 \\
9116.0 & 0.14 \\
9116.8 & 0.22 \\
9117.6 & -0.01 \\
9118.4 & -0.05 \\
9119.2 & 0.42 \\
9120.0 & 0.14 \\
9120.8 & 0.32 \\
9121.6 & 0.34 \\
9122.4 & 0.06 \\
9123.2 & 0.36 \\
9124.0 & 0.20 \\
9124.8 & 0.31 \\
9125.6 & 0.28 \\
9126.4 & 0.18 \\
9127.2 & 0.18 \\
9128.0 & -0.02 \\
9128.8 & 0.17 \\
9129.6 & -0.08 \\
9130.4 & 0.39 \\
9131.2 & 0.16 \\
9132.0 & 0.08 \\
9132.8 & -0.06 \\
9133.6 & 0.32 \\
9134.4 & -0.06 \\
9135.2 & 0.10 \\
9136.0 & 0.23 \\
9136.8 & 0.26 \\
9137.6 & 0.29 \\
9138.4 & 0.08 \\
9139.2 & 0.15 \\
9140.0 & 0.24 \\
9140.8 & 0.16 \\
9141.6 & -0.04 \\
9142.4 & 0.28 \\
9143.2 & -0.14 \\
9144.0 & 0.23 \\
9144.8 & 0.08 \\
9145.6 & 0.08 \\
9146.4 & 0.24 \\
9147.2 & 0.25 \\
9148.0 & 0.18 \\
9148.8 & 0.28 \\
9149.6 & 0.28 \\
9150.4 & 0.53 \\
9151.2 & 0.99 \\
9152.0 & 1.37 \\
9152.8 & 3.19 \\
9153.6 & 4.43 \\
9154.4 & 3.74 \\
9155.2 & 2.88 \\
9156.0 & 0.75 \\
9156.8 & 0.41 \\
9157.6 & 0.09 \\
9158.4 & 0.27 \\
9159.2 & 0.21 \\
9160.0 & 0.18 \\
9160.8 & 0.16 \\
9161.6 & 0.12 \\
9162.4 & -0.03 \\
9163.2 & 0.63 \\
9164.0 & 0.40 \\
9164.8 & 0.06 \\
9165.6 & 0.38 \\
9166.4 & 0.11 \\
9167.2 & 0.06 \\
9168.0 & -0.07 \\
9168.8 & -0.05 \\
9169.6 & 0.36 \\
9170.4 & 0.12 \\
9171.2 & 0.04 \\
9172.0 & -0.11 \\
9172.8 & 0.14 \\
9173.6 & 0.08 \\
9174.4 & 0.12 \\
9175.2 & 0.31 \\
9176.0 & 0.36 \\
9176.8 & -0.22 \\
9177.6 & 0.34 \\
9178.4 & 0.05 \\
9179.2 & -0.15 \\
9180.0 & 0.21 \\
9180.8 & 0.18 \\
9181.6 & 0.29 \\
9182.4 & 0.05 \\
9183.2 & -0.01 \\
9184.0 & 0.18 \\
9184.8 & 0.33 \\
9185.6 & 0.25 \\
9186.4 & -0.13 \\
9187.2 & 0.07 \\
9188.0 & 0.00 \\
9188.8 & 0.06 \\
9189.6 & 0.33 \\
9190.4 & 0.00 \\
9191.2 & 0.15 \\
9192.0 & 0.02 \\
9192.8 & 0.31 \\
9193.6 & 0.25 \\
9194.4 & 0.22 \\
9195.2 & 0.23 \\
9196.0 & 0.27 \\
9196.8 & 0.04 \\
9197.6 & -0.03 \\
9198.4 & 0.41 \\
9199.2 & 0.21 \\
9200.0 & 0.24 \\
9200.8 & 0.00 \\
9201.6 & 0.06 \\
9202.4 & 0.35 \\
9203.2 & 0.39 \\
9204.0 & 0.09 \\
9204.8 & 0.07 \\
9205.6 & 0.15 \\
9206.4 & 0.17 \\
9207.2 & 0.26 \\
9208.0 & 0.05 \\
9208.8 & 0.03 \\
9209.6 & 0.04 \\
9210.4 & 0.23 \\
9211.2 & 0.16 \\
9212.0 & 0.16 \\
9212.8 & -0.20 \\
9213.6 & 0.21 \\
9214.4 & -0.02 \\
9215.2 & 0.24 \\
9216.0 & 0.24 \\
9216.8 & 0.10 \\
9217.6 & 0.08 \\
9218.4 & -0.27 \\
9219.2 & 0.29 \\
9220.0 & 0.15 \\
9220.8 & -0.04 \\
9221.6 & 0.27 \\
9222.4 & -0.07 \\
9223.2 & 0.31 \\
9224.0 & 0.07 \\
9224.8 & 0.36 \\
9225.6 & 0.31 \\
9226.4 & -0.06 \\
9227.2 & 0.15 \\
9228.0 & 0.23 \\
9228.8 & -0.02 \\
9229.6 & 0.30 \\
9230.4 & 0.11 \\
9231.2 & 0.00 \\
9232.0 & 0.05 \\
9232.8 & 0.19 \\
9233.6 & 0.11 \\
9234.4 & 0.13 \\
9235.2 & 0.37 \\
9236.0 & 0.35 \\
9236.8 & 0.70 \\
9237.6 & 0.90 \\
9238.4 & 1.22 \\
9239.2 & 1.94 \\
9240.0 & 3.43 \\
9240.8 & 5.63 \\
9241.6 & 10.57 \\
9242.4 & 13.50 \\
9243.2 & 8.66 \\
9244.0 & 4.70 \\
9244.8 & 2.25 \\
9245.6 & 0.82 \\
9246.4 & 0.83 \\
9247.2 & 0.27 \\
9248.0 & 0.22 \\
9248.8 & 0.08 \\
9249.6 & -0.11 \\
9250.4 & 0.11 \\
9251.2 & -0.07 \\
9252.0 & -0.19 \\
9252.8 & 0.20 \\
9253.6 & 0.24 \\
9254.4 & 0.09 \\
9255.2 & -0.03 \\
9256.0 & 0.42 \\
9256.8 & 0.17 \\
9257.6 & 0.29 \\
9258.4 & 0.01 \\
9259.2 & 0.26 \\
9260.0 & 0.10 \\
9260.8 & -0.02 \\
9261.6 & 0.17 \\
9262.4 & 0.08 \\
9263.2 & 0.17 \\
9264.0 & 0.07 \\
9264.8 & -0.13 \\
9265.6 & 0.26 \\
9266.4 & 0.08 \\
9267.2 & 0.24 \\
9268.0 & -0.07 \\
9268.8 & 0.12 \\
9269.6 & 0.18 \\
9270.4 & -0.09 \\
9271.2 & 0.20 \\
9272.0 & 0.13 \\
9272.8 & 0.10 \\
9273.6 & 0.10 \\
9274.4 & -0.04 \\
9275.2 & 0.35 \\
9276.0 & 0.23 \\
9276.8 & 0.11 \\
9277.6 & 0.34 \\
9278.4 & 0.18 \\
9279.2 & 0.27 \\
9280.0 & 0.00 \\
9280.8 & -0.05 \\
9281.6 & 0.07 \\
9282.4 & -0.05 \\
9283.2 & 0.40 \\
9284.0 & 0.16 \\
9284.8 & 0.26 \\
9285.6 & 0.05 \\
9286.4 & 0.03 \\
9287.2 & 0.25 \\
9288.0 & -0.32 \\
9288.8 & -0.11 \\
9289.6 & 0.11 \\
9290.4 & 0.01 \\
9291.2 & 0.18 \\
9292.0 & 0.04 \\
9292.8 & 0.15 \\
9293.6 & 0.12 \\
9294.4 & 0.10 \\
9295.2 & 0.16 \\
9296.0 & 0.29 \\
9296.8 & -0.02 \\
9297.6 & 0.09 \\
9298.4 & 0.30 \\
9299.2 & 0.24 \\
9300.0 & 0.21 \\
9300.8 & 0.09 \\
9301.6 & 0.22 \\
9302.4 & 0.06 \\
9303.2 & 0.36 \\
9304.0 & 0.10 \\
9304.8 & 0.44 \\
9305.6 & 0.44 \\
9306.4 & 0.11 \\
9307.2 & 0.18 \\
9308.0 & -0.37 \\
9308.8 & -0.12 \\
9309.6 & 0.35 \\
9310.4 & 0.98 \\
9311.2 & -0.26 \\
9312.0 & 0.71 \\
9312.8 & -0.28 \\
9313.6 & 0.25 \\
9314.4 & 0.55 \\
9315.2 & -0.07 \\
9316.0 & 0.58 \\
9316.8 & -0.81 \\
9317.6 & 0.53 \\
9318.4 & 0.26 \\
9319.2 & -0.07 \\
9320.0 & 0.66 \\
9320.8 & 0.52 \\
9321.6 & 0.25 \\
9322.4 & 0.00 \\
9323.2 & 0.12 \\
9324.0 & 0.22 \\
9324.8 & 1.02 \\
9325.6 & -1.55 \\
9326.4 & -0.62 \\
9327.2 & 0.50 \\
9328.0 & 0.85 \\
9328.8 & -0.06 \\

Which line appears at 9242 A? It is [O III]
